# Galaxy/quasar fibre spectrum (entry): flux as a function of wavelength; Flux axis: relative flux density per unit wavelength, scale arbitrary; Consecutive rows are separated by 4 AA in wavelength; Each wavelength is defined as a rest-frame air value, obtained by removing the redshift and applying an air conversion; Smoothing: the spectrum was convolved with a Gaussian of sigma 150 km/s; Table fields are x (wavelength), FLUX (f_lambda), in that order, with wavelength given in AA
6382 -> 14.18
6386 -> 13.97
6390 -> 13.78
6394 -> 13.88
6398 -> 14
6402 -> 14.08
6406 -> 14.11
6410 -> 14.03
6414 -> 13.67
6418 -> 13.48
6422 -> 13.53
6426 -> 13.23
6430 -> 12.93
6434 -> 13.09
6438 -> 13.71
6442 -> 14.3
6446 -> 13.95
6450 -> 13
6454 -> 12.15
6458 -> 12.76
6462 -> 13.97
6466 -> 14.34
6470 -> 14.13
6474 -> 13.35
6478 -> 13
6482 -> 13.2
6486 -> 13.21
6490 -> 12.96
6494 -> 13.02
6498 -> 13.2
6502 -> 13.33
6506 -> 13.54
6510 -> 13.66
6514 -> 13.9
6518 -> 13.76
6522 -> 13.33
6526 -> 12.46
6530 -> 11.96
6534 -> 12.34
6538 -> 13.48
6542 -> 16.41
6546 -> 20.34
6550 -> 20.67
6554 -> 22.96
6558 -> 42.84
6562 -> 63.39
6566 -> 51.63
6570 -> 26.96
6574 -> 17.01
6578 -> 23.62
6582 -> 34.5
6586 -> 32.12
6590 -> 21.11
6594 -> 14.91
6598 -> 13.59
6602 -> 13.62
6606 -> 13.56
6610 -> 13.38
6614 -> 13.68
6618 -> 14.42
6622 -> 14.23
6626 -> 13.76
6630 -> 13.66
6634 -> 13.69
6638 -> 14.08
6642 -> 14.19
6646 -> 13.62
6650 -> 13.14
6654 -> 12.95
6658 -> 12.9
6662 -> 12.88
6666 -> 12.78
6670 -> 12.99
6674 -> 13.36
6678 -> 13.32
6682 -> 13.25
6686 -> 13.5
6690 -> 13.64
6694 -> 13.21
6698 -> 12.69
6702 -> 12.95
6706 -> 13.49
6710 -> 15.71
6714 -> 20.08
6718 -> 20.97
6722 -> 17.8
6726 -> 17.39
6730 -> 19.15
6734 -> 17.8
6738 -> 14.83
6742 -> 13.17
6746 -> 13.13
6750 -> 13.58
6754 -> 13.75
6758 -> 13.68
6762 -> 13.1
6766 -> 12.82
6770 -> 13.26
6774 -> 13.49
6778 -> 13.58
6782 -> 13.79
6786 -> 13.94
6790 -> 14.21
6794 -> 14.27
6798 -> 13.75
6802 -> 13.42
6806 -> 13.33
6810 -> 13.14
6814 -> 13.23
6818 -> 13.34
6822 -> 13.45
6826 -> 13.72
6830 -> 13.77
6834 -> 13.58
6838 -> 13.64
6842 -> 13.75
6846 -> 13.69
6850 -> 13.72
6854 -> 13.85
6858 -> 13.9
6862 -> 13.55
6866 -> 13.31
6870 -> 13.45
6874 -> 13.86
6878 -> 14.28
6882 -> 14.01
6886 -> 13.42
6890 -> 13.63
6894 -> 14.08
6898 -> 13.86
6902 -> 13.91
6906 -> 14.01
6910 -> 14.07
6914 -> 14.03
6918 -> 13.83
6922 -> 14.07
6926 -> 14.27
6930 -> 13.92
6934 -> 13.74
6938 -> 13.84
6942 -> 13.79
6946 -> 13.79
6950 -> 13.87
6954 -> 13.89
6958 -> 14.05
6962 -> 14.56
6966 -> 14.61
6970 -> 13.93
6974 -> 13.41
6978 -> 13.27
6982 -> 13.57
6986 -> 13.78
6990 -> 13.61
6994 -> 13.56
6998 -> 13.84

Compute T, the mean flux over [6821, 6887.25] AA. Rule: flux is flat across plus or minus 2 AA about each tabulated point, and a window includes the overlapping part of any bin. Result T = 13.7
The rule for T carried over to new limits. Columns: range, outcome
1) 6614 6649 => 13.9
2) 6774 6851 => 13.6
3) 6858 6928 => 13.9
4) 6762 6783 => 13.3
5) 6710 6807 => 15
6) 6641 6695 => 13.3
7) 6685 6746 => 15.7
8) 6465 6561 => 16.2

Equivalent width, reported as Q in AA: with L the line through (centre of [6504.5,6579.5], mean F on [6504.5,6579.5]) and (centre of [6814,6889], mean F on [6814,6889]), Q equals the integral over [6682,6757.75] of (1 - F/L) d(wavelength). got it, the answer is 9.0 AA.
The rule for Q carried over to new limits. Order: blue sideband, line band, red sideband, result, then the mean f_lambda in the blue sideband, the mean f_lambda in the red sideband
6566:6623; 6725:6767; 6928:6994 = 6.9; 20.3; 13.8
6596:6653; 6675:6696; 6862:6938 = 0.6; 13.7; 13.9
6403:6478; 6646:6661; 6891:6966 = 0.7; 13.5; 14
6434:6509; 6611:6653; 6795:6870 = -1.1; 13.4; 13.6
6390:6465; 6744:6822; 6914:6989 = 1.6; 13.6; 13.9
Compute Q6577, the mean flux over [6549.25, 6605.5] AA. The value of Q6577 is 28.3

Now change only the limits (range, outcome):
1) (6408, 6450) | 13.6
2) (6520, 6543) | 13.2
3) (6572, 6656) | 16.6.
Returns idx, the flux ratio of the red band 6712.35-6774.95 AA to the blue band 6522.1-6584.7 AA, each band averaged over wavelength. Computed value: 0.6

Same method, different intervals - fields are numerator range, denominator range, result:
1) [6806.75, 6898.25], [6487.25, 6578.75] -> 0.66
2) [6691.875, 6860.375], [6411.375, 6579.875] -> 0.82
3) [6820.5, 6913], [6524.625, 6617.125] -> 0.60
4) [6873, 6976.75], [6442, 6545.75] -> 1.03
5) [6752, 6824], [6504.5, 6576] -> 0.61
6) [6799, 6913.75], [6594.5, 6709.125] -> 1.01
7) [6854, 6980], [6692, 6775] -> 0.92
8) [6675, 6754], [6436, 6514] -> 1.13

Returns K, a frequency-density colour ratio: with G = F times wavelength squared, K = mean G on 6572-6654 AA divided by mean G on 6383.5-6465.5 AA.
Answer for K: 1.30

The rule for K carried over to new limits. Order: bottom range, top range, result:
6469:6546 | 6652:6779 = 1.13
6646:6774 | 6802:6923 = 1.00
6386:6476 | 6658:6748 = 1.19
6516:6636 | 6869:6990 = 0.74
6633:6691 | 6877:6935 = 1.12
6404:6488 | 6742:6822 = 1.11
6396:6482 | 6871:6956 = 1.18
